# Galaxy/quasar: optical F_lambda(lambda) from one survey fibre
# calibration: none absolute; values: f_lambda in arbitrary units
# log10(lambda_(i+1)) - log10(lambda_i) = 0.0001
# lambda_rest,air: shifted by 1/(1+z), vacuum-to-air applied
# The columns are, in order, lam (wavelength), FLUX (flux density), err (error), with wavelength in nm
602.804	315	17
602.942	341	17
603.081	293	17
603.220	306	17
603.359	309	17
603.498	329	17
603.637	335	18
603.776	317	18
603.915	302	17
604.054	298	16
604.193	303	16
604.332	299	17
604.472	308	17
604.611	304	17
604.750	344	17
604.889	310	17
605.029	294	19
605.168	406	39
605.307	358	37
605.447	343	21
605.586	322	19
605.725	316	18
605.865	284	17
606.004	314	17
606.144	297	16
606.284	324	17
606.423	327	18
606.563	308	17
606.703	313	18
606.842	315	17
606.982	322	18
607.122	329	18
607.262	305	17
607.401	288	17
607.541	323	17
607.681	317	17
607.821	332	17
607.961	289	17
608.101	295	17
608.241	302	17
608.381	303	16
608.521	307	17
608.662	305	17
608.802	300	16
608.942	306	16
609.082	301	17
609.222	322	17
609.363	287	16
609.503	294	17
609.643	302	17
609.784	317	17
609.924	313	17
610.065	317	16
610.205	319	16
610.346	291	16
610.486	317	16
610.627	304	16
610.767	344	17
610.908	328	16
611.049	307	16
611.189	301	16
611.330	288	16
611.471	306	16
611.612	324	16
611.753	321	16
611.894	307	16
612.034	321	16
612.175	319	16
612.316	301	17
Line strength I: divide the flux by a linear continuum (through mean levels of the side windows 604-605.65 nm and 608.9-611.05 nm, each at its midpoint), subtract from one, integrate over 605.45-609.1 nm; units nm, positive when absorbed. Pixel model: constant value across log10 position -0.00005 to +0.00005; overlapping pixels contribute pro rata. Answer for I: 0.09 nm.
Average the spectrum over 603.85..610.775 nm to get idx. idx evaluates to 313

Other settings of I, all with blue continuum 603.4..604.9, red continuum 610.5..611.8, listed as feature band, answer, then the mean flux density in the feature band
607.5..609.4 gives 0.04 nm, 306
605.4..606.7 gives 0.00 nm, 314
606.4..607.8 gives -0.01 nm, 315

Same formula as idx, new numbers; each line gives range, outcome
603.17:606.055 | 319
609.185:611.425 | 309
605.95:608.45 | 311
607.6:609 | 306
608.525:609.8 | 303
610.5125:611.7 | 313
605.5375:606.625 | 311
